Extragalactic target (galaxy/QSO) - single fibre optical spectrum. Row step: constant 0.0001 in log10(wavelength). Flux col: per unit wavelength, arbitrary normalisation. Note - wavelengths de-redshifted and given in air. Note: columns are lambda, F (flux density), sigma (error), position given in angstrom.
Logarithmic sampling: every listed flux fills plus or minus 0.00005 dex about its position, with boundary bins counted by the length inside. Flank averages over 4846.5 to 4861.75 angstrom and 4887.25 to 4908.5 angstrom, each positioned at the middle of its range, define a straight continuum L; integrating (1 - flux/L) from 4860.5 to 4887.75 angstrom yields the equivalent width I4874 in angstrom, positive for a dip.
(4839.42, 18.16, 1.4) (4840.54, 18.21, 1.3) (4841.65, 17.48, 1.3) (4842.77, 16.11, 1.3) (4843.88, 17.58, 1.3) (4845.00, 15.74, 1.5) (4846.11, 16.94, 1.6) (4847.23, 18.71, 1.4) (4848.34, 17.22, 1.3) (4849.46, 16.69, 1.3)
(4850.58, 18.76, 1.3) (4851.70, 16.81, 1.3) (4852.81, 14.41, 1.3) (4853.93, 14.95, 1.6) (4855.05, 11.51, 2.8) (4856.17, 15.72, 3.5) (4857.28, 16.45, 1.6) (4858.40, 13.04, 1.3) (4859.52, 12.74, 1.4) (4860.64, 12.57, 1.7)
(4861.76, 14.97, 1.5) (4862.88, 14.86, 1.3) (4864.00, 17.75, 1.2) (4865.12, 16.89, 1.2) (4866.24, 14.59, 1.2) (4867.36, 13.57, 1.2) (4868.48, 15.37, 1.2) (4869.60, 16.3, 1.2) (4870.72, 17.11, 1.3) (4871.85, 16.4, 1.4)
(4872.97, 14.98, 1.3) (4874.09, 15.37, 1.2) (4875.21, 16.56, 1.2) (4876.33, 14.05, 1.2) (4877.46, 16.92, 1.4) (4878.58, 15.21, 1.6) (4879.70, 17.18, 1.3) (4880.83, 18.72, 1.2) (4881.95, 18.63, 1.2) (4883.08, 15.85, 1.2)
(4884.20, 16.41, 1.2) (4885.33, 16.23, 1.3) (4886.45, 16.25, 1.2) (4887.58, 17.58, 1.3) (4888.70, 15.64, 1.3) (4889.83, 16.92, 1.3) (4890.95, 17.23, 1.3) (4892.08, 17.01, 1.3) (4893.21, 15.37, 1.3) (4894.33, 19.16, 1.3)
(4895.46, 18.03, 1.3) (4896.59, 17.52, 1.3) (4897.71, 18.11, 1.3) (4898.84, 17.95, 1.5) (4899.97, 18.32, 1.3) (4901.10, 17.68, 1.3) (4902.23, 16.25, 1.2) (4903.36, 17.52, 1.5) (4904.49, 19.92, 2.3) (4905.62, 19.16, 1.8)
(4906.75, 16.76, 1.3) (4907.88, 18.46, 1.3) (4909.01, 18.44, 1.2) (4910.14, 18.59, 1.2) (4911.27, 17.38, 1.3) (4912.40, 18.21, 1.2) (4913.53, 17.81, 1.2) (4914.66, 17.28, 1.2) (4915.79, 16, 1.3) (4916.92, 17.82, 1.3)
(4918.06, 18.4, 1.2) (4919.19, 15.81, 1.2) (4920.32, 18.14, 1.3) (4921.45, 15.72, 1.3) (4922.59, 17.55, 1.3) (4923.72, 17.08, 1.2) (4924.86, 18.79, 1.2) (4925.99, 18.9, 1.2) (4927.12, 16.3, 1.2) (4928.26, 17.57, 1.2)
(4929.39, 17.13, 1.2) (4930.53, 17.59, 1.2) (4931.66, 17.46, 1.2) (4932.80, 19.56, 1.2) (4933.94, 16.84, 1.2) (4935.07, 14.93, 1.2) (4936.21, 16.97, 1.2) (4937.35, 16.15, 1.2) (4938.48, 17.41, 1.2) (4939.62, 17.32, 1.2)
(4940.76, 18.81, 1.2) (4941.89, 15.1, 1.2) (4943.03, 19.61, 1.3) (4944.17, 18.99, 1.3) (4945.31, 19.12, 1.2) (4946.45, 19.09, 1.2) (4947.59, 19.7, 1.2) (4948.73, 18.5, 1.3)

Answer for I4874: 0.58 angstrom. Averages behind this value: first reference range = 15.4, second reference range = 17.6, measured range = 16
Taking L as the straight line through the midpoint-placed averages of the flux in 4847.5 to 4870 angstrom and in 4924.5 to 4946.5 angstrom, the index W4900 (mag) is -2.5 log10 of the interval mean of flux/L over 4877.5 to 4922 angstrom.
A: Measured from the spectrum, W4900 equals -0.05 mag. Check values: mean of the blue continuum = 15.3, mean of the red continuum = 17.6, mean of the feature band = 17.4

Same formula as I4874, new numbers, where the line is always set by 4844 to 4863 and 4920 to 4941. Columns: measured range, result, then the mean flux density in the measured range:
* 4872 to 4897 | -0.7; 16.7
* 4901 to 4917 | -1.0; 17.8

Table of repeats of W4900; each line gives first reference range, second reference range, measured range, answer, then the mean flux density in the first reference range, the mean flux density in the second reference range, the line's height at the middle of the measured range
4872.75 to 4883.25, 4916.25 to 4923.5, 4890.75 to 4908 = -0.059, 16.4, 17.2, 16.8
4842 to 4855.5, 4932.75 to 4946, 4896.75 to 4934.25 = -0.032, 16.3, 17.5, 17.2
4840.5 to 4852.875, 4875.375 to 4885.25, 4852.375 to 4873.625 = 0.130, 17.1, 16.6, 16.9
